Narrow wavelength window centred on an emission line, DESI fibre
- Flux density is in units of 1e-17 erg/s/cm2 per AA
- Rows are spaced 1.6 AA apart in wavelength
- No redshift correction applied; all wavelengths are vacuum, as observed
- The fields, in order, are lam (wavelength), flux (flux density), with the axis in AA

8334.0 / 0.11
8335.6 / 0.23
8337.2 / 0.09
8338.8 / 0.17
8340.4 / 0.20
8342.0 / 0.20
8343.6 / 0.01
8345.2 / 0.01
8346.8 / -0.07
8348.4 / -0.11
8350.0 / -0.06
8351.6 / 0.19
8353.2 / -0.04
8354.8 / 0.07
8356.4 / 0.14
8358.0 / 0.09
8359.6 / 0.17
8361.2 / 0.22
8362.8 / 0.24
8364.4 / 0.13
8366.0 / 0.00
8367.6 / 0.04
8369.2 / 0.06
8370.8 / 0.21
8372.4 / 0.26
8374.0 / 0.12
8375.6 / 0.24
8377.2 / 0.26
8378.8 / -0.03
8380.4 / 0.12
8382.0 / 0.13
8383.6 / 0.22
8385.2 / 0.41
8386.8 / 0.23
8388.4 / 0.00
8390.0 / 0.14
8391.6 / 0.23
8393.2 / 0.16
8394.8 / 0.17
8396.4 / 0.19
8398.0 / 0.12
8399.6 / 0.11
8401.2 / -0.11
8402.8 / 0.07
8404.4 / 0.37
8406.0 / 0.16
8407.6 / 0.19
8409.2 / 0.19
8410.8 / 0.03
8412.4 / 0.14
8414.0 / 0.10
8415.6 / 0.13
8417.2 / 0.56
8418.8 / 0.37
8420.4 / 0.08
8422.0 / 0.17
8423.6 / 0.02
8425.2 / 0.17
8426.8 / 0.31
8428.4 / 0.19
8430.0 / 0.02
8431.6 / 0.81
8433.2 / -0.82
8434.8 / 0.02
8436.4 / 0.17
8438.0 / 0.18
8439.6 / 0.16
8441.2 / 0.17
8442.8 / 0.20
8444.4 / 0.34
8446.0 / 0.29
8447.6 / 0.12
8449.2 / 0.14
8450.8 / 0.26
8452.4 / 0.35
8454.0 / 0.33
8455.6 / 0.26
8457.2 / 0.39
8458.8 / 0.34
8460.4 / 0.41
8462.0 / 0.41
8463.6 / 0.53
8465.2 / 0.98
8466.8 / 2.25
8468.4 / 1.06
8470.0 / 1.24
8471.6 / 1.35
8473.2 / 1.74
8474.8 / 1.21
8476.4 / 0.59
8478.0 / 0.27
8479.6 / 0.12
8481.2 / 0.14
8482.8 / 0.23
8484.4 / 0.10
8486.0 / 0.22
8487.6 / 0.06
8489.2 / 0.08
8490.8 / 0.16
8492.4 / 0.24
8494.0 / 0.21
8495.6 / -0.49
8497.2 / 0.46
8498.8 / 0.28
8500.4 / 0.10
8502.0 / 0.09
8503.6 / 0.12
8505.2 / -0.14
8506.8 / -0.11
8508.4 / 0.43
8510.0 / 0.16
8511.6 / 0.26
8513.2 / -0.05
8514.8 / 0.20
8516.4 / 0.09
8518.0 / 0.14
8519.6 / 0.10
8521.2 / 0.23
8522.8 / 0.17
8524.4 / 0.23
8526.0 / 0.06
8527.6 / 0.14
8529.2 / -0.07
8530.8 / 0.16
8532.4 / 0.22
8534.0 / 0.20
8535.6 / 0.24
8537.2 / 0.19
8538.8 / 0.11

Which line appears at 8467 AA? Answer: [O II] 3727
